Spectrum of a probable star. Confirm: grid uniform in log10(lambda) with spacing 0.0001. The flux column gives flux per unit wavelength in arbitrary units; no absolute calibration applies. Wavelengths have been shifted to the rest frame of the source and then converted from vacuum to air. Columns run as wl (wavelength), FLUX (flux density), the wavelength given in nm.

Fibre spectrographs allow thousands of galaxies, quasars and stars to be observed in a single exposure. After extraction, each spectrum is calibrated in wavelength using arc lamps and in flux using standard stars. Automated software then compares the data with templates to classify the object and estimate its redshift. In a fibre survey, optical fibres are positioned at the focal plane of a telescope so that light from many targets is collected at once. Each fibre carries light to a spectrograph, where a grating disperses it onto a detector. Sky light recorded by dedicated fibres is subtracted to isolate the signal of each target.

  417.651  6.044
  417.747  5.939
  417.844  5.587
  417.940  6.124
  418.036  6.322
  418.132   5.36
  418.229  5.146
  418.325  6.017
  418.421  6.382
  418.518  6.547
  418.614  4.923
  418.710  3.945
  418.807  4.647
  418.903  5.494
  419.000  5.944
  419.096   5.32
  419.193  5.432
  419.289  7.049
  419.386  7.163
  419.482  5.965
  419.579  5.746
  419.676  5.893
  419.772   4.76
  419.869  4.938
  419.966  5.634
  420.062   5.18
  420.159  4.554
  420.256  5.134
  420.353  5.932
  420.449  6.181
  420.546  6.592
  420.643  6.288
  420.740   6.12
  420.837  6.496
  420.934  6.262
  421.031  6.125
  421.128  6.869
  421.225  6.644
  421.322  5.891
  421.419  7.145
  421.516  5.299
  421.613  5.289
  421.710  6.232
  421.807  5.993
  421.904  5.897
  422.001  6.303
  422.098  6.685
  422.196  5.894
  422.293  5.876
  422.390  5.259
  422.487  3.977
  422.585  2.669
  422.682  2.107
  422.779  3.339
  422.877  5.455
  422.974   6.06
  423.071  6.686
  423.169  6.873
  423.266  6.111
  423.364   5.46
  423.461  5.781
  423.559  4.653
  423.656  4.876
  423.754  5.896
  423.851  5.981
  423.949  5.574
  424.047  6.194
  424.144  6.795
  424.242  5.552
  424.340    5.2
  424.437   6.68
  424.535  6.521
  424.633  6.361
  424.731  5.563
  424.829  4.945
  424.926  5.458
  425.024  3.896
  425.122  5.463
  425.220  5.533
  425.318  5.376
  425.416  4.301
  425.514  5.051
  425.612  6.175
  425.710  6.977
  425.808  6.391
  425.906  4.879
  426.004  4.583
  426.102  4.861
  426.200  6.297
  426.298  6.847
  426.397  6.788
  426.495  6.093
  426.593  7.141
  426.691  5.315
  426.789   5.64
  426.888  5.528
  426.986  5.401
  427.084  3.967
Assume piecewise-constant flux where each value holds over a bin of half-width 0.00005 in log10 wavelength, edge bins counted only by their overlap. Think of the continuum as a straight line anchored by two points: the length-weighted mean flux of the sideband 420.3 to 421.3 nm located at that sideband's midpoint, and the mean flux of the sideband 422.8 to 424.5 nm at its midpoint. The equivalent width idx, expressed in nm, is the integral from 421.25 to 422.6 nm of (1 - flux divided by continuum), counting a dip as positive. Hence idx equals 0.10 nm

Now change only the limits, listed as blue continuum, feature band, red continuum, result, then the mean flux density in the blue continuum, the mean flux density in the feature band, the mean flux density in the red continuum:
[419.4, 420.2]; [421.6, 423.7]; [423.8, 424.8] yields 0.16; 5.42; 5.34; 6.02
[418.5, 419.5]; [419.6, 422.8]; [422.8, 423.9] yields 0.06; 5.65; 5.58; 5.74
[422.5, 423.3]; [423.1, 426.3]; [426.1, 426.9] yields -0.11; 4.85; 5.66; 6.15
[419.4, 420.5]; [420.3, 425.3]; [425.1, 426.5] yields -0.09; 5.51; 5.7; 5.7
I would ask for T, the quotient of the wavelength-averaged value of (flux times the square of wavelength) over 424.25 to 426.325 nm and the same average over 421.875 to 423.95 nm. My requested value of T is 1.06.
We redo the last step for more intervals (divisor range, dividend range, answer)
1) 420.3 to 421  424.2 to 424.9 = 0.95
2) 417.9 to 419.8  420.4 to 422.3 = 1.10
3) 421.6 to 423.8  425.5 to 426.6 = 1.14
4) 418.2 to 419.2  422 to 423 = 0.89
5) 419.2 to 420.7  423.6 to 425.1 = 1.00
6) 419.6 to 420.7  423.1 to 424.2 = 1.07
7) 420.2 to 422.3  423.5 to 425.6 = 0.91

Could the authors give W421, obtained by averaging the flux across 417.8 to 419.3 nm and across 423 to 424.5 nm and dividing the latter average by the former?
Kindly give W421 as 1.05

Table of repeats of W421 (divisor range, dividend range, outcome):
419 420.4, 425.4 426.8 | 1.04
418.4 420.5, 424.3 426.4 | 1.01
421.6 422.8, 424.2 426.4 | 1.11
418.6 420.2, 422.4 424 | 0.93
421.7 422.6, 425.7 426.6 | 1.08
